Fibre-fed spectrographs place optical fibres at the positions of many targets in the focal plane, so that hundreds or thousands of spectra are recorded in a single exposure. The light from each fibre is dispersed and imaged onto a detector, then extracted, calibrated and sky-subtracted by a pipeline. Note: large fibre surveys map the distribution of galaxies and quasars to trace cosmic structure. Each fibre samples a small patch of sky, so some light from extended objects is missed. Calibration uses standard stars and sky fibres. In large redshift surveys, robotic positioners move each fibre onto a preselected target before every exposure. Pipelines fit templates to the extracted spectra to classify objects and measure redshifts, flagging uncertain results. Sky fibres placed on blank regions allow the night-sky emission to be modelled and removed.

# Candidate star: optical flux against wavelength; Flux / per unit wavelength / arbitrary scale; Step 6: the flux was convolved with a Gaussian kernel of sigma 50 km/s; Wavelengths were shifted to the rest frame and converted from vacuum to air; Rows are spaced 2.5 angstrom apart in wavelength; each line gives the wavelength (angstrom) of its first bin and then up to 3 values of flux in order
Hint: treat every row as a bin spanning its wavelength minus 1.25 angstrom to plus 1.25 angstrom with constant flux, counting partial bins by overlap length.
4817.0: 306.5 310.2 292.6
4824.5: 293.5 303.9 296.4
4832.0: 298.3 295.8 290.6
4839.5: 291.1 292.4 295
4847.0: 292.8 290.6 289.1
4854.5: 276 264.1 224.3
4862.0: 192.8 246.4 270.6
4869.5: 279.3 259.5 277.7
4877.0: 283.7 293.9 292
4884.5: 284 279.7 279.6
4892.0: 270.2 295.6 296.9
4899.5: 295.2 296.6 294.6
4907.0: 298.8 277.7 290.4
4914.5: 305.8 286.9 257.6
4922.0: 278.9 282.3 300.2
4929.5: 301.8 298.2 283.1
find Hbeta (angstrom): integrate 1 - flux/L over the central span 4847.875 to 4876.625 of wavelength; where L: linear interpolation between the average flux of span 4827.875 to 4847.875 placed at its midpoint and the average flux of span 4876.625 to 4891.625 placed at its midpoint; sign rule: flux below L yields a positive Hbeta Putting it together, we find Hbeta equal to 2.7 angstrom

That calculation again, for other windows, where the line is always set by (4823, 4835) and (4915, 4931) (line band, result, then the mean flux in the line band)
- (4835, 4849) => 0.2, 292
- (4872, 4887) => 0.4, 283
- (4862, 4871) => 1.2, 255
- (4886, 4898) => 0.2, 284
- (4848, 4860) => 0.9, 272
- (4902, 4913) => -0.1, 291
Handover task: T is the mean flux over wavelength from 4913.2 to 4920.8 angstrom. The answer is 283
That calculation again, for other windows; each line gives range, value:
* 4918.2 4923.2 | 268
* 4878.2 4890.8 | 286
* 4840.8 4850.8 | 293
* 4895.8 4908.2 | 296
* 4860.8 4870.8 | 248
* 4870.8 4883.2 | 281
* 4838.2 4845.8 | 293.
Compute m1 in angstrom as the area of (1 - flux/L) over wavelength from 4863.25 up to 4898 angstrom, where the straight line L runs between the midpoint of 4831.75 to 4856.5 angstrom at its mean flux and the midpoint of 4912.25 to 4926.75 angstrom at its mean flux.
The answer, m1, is 1.0 angstrom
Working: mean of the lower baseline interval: 290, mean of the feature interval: 279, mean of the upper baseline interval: 284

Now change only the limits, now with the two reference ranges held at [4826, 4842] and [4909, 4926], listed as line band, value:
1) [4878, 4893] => 0.24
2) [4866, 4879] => 0.65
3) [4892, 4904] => -0.30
